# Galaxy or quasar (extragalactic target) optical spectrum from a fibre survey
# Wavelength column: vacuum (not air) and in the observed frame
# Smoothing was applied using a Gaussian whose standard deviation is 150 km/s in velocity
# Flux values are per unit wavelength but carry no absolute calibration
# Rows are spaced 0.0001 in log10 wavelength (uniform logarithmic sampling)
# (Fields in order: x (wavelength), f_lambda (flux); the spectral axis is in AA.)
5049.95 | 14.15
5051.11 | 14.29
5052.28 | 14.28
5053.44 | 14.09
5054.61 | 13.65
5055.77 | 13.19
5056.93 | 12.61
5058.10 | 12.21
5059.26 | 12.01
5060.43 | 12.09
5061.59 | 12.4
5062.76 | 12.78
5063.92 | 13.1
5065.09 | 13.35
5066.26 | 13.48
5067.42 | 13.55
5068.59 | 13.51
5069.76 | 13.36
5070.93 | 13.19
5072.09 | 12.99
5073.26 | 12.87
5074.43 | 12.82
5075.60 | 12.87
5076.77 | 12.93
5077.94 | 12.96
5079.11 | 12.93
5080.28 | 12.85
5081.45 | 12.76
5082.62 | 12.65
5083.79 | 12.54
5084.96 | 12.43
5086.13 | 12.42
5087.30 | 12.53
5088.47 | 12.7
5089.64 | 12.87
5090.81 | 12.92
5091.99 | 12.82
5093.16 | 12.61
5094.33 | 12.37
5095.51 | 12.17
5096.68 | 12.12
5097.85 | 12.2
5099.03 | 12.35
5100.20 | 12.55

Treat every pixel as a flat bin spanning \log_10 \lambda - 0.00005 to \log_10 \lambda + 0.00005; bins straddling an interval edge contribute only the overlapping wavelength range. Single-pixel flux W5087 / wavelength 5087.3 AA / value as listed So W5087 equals 12.53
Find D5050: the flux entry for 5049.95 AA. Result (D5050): 14.15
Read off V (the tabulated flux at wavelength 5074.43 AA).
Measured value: 12.82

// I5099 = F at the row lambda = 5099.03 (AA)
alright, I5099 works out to 12.35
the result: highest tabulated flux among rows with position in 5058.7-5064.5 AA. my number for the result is 13.1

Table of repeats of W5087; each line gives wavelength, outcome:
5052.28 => 14.28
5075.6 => 12.87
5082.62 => 12.65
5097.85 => 12.2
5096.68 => 12.12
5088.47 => 12.7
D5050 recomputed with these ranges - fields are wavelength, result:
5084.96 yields 12.43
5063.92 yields 13.1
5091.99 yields 12.82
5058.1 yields 12.21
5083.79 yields 12.54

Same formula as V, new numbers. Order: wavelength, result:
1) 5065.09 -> 13.35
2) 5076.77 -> 12.93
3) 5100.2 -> 12.55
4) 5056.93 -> 12.61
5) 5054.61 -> 13.65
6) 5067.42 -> 13.55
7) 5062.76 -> 12.78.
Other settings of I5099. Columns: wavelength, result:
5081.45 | 12.76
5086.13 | 12.42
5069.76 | 13.36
